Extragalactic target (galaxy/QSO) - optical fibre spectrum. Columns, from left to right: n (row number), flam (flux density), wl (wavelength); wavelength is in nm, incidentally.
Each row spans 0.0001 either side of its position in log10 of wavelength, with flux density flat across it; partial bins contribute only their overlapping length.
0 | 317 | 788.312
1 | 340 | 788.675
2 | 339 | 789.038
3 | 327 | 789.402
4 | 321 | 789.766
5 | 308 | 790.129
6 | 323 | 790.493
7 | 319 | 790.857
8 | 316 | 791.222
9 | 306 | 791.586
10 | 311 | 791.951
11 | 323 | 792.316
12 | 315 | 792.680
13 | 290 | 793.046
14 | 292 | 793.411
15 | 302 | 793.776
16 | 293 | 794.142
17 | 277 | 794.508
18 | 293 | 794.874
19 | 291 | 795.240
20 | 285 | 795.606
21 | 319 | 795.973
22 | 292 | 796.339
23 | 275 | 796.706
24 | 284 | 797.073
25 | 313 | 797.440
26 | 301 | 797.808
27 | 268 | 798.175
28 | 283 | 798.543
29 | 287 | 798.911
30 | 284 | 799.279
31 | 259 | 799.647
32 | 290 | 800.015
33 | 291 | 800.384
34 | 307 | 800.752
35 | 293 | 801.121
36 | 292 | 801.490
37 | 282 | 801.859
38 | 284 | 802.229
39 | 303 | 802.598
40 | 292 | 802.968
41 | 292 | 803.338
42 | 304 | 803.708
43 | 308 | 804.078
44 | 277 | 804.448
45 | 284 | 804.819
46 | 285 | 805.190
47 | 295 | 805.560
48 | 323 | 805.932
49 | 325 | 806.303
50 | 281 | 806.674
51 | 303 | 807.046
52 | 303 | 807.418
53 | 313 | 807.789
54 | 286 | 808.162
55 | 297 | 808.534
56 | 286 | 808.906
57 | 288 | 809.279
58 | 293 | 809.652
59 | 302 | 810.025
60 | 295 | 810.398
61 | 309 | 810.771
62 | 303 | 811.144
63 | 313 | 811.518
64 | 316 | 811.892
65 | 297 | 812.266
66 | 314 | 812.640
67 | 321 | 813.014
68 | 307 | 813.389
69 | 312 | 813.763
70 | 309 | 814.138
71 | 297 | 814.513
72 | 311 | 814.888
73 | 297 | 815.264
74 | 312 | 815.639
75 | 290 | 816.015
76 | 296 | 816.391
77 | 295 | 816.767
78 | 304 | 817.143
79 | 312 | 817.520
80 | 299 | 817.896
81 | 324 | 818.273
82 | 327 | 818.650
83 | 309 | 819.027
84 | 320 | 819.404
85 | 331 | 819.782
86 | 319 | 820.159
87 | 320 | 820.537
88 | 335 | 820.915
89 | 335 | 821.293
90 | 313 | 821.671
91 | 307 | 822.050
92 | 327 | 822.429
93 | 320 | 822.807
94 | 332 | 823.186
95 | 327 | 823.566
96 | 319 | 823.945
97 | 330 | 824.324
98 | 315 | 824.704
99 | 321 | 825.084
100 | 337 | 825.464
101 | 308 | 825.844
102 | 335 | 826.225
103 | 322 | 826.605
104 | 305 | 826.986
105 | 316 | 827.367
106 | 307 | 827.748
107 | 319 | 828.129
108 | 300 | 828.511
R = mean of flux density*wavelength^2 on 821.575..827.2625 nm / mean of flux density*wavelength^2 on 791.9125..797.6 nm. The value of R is 1.2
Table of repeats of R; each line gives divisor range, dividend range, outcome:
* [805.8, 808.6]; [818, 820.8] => 1.09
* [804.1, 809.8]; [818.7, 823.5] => 1.13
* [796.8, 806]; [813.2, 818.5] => 1.09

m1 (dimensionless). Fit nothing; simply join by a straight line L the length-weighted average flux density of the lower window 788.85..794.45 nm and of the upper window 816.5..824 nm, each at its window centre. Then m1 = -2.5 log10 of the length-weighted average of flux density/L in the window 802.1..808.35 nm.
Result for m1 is 0.06 mag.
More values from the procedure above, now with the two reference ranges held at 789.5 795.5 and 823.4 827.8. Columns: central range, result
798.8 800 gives 0.112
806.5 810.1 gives 0.062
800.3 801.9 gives 0.053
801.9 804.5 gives 0.056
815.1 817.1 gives 0.062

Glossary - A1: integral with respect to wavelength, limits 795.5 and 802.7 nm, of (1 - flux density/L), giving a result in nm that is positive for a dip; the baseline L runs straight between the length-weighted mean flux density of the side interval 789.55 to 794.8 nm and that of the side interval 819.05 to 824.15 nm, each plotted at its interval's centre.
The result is 0.49 nm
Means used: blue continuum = 307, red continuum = 323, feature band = 289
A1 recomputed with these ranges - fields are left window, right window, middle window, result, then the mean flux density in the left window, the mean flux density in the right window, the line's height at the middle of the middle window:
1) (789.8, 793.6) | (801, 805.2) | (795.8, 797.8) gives 0.03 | 311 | 292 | 302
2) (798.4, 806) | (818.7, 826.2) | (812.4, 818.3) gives 0.11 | 291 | 323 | 312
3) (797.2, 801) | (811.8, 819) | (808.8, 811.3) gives 0.04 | 288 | 307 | 301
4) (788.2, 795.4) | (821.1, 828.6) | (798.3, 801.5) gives 0.26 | 310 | 320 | 313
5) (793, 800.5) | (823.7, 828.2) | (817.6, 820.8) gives -0.06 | 289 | 320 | 313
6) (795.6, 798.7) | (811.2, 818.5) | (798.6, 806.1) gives 0.12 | 291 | 307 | 296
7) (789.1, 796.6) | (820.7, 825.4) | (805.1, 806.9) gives 0.06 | 305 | 324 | 313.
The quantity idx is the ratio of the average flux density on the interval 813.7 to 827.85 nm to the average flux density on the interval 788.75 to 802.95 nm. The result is 1.1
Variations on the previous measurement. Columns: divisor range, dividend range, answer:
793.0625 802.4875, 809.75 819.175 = 1.06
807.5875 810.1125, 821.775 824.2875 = 1.09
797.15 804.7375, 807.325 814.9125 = 1.04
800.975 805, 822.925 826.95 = 1.11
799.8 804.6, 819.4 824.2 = 1.10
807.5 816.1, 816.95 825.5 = 1.06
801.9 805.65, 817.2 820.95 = 1.09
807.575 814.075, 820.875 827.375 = 1.06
